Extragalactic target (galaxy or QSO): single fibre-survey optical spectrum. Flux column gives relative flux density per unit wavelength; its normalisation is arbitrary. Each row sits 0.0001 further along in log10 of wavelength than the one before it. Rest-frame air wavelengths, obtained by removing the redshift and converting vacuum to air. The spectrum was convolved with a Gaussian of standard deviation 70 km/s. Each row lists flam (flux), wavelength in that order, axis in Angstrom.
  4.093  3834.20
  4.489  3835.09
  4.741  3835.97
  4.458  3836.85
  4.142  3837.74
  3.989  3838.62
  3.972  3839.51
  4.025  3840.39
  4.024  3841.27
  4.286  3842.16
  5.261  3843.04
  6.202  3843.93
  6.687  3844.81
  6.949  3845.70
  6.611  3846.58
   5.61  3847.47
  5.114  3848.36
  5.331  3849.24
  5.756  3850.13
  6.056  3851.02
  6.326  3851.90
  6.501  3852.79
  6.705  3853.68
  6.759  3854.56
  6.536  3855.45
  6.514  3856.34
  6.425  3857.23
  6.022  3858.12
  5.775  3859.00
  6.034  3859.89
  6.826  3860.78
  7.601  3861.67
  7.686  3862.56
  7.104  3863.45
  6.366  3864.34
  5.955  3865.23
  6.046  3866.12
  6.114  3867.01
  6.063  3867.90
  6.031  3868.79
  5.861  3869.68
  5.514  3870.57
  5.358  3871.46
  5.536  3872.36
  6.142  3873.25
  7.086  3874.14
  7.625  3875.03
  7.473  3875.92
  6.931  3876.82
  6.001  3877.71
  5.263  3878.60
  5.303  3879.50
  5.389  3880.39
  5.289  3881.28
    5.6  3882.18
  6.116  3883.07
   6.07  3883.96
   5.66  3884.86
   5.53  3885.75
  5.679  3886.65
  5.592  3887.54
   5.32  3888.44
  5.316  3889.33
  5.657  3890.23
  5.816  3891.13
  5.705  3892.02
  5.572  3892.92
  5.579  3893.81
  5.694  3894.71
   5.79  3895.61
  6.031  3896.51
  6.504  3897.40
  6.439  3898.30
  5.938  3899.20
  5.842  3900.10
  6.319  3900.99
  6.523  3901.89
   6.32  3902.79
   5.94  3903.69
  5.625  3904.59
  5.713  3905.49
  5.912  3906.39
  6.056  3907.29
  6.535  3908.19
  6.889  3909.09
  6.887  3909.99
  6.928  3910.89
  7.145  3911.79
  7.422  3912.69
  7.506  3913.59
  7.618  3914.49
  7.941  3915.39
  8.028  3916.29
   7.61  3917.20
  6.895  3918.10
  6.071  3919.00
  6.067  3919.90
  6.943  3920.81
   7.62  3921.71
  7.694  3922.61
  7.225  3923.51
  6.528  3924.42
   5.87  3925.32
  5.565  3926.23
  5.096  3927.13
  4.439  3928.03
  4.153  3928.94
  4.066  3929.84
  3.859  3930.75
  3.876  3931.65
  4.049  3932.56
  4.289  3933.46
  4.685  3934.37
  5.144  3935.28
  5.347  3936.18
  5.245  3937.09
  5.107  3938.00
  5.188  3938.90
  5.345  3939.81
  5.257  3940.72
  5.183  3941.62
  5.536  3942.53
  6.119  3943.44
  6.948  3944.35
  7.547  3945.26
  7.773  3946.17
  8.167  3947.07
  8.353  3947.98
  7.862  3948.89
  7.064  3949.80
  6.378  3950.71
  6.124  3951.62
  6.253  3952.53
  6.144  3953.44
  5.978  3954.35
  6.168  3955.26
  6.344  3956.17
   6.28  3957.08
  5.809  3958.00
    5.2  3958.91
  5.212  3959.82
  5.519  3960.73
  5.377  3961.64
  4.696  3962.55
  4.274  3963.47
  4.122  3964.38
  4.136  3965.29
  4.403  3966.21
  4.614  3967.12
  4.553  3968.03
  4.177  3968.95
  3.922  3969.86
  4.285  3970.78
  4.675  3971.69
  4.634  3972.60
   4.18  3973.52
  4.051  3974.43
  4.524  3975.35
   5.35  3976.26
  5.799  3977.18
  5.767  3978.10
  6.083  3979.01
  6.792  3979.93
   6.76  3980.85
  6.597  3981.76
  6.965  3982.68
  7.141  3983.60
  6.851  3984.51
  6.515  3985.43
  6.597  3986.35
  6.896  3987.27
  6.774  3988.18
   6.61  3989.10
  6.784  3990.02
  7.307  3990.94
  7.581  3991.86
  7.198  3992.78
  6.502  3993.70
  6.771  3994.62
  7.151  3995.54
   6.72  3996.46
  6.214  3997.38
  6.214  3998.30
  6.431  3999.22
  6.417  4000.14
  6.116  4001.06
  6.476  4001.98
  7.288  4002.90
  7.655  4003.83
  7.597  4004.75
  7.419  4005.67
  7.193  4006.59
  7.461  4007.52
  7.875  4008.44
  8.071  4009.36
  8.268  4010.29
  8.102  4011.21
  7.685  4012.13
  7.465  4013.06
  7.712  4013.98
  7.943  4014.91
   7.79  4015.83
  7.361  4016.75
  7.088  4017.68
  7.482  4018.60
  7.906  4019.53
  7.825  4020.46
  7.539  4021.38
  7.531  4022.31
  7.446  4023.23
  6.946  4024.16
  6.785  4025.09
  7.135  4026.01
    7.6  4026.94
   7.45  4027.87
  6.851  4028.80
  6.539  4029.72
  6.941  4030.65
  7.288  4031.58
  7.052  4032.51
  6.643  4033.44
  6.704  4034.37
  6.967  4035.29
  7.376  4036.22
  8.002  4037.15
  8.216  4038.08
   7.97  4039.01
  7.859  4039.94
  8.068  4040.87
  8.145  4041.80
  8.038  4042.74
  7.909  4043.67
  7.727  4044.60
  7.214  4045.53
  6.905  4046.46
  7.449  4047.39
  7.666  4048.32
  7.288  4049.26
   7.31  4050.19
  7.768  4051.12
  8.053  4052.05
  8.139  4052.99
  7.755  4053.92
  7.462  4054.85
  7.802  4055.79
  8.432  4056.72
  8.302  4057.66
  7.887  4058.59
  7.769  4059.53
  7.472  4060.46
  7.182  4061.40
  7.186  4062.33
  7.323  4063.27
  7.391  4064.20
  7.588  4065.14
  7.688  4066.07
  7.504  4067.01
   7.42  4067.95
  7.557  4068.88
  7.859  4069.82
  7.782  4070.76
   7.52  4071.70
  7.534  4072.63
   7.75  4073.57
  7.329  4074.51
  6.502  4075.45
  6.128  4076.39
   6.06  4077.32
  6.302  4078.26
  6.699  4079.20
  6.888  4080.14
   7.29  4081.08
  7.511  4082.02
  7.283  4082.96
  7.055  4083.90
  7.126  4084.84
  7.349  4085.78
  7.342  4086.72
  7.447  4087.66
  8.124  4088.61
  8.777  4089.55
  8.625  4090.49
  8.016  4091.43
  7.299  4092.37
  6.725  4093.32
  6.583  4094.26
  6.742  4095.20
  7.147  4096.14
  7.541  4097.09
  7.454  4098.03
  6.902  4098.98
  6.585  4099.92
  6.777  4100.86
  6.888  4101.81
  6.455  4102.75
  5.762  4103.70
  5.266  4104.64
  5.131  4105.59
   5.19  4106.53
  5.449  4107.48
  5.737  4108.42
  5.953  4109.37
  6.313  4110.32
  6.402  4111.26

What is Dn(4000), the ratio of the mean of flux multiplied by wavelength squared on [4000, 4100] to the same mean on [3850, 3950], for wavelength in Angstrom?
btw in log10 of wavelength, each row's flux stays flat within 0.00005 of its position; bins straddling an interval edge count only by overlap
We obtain 1.3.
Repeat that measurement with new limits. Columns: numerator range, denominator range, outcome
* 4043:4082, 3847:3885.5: 1.33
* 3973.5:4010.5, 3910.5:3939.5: 1.16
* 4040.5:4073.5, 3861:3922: 1.32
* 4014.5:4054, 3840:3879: 1.33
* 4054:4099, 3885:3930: 1.29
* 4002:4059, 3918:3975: 1.42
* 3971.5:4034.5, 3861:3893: 1.21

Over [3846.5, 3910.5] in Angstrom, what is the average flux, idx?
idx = 6.09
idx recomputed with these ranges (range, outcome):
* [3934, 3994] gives 5.86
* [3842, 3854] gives 5.99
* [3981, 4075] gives 7.37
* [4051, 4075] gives 7.67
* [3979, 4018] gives 7.09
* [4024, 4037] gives 7.05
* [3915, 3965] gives 5.91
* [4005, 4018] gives 7.68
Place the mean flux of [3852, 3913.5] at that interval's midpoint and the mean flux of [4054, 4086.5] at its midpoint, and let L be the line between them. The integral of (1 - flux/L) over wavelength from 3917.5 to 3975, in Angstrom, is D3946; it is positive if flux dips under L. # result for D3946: 8.9 Angstrom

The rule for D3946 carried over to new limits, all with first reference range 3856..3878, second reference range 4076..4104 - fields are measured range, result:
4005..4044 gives -3.5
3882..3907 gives 2.5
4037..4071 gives -3.4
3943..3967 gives 2.2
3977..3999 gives 0.3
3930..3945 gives 3.5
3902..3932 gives 1.1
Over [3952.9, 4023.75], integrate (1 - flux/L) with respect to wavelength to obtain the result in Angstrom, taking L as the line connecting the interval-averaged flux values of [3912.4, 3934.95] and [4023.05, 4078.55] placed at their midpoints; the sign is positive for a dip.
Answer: 4.1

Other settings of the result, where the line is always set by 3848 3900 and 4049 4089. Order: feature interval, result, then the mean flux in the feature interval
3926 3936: 3.1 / 4.48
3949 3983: 6.6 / 5.4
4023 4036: 0.2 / 7.02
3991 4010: -0.2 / 7.03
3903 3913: -0.2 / 6.44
